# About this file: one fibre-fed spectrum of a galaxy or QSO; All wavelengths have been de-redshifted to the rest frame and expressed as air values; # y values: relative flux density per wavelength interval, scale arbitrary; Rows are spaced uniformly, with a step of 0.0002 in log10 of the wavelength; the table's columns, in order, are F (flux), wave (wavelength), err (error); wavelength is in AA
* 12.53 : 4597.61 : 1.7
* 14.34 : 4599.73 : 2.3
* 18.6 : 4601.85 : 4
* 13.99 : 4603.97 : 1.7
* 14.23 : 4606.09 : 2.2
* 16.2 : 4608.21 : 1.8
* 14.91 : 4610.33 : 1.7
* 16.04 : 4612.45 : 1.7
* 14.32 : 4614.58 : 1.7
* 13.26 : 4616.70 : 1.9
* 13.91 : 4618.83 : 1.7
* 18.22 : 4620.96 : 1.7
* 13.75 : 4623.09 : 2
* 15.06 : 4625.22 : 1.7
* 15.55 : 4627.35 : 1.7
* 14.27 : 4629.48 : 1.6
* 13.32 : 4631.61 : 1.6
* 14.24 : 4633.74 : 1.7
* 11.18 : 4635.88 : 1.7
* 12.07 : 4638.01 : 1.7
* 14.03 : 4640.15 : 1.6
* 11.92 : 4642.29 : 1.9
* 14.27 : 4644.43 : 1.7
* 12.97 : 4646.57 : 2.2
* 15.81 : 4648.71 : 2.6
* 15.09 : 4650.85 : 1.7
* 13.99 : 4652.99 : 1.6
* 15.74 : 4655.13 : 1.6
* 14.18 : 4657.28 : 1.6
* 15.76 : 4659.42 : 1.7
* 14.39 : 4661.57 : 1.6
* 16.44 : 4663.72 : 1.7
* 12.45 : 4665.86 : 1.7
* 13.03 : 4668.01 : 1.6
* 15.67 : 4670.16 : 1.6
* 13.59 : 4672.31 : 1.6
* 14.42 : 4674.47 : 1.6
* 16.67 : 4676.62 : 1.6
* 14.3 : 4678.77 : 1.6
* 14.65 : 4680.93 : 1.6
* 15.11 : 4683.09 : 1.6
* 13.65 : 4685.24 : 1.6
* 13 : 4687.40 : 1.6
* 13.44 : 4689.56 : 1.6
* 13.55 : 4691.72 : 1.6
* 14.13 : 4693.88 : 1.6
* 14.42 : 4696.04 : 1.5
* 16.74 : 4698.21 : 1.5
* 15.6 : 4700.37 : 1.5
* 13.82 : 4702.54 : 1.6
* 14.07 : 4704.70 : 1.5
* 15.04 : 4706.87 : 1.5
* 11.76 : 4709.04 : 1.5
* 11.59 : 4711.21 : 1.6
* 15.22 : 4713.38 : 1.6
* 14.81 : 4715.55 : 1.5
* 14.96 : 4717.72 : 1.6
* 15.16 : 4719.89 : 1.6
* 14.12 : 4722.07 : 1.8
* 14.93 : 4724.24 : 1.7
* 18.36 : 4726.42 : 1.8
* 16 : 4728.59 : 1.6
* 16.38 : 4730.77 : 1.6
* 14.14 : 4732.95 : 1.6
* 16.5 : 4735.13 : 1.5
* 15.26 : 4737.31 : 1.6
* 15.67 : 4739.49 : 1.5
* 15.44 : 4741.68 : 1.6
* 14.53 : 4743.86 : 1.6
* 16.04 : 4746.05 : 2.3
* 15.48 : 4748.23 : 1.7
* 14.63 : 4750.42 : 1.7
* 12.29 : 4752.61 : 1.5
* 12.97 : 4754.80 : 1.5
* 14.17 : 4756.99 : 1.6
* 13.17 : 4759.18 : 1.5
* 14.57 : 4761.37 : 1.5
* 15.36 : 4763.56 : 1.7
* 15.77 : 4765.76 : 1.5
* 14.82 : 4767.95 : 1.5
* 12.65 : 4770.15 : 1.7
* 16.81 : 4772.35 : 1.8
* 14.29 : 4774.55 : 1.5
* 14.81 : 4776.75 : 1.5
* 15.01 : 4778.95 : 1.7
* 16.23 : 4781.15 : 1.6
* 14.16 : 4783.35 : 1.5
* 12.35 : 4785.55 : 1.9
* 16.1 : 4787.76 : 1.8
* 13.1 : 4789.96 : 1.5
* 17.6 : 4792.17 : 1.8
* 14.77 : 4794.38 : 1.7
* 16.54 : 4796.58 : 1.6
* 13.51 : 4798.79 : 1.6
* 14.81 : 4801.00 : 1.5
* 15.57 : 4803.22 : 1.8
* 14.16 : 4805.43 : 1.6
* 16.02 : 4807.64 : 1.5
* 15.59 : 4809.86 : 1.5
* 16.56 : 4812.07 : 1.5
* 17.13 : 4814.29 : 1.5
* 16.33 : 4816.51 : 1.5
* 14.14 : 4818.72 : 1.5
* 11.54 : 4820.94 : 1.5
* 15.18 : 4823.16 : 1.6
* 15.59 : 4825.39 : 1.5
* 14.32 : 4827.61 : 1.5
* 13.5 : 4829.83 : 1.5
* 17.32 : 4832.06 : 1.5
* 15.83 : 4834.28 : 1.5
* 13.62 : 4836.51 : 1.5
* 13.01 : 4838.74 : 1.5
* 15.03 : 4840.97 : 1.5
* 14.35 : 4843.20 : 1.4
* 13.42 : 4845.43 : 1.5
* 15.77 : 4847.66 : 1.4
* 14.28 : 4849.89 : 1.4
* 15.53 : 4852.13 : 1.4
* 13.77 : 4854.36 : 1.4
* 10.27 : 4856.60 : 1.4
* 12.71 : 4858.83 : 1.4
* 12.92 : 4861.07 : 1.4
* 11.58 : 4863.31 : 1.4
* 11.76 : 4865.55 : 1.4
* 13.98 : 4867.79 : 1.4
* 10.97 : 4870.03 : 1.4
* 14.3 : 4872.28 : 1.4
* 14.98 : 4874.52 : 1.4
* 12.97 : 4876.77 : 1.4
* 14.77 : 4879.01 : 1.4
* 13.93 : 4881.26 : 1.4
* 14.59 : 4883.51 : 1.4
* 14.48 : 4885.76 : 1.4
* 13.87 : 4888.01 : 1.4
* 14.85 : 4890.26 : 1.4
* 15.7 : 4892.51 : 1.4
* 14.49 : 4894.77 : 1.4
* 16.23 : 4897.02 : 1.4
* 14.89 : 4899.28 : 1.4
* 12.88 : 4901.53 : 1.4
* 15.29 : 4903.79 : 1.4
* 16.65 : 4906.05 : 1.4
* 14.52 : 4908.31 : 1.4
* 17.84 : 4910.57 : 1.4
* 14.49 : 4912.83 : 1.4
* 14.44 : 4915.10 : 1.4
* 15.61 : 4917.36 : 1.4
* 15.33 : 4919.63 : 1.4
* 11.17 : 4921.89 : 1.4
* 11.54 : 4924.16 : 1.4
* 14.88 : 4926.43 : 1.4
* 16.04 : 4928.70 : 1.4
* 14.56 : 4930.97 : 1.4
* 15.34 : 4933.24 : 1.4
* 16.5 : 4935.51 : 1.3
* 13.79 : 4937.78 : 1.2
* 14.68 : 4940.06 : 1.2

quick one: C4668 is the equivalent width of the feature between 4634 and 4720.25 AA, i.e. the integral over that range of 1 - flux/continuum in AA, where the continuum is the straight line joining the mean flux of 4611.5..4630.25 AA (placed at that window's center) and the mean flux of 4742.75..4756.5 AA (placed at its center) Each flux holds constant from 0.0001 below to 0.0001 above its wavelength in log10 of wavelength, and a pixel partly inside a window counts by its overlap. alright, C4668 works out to 2.6 AA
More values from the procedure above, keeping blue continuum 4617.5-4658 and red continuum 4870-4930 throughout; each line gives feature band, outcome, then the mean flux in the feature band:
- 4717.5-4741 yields -2.12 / 15.6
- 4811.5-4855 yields -0.99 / 14.8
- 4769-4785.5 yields -0.35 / 14.7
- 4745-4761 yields 0.25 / 14.1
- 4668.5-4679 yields -0.47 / 14.9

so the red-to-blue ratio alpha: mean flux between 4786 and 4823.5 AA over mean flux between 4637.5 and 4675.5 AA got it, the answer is 1.06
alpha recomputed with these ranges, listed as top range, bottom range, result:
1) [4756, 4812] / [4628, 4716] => 1.05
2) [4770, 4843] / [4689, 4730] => 1.02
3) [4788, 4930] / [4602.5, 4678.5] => 1.00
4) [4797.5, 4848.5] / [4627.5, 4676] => 1.06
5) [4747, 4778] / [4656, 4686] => 0.99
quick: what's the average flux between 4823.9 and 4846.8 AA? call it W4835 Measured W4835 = 14.6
